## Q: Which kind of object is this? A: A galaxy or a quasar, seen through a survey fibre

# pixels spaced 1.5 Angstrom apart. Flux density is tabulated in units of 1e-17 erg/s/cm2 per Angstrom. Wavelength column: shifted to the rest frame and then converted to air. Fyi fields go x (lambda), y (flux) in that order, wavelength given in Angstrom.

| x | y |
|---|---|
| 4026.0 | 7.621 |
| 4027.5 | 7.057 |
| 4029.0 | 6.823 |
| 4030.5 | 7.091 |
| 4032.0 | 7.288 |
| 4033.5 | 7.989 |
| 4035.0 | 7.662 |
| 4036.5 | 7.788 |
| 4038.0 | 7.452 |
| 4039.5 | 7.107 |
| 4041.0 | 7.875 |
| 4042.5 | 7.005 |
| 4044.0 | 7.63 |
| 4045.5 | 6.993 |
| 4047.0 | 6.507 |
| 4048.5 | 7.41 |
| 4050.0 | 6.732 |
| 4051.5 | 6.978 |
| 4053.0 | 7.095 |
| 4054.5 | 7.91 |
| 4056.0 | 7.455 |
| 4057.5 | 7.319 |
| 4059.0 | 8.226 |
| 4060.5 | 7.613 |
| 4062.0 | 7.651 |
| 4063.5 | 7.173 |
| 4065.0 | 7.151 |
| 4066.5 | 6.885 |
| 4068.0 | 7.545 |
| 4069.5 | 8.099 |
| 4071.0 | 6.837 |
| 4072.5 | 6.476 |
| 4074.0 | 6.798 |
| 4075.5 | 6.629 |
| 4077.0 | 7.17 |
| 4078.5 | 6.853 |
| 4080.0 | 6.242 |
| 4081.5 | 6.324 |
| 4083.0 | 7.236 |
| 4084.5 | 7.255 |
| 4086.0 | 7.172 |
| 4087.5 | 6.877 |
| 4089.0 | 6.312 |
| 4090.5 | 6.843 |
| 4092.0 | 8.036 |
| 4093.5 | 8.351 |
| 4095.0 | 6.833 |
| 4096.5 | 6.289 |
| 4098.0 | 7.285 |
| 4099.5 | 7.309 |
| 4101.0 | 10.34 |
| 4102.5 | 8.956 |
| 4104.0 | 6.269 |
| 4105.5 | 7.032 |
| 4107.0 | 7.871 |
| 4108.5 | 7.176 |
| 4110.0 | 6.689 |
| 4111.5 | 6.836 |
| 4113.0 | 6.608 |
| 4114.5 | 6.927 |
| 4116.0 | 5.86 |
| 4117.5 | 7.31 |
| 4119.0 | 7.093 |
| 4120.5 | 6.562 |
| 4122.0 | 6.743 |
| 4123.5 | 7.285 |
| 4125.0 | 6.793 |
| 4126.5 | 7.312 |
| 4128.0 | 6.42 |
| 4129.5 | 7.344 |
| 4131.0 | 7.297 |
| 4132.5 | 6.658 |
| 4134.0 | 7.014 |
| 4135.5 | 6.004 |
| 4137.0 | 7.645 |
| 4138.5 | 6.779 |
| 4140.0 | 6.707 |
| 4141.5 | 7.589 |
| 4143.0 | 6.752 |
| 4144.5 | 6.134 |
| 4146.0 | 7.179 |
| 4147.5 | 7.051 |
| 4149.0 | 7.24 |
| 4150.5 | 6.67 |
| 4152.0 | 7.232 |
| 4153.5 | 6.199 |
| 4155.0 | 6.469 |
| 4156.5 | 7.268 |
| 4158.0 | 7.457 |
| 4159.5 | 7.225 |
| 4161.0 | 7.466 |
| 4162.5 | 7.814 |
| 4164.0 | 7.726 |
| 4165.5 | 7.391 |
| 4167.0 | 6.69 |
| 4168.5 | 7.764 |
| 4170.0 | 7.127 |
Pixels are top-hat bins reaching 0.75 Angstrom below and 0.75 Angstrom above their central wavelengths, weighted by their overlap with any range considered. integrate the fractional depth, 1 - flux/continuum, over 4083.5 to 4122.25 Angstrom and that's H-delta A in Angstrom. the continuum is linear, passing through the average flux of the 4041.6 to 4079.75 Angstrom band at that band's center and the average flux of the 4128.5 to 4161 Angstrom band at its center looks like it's -0.6 Angstrom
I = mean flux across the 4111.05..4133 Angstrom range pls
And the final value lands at 6.87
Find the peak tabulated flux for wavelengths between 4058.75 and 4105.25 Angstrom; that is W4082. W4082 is 10.34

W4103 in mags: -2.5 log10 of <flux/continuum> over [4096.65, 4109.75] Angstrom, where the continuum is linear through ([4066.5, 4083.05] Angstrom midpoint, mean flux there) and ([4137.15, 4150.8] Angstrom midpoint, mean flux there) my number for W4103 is -0.11 mag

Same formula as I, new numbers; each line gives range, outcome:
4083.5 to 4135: 7.14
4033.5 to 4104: 7.29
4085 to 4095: 7.23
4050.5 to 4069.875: 7.45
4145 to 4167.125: 7.14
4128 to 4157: 6.89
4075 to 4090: 6.81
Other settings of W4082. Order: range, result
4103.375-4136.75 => 7.871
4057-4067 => 8.226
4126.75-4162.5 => 7.814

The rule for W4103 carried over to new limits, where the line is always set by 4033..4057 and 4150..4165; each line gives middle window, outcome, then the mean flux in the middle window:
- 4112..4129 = 0.063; 6.82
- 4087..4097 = 0.025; 7.1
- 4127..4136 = 0.059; 6.83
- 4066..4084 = 0.056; 6.93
